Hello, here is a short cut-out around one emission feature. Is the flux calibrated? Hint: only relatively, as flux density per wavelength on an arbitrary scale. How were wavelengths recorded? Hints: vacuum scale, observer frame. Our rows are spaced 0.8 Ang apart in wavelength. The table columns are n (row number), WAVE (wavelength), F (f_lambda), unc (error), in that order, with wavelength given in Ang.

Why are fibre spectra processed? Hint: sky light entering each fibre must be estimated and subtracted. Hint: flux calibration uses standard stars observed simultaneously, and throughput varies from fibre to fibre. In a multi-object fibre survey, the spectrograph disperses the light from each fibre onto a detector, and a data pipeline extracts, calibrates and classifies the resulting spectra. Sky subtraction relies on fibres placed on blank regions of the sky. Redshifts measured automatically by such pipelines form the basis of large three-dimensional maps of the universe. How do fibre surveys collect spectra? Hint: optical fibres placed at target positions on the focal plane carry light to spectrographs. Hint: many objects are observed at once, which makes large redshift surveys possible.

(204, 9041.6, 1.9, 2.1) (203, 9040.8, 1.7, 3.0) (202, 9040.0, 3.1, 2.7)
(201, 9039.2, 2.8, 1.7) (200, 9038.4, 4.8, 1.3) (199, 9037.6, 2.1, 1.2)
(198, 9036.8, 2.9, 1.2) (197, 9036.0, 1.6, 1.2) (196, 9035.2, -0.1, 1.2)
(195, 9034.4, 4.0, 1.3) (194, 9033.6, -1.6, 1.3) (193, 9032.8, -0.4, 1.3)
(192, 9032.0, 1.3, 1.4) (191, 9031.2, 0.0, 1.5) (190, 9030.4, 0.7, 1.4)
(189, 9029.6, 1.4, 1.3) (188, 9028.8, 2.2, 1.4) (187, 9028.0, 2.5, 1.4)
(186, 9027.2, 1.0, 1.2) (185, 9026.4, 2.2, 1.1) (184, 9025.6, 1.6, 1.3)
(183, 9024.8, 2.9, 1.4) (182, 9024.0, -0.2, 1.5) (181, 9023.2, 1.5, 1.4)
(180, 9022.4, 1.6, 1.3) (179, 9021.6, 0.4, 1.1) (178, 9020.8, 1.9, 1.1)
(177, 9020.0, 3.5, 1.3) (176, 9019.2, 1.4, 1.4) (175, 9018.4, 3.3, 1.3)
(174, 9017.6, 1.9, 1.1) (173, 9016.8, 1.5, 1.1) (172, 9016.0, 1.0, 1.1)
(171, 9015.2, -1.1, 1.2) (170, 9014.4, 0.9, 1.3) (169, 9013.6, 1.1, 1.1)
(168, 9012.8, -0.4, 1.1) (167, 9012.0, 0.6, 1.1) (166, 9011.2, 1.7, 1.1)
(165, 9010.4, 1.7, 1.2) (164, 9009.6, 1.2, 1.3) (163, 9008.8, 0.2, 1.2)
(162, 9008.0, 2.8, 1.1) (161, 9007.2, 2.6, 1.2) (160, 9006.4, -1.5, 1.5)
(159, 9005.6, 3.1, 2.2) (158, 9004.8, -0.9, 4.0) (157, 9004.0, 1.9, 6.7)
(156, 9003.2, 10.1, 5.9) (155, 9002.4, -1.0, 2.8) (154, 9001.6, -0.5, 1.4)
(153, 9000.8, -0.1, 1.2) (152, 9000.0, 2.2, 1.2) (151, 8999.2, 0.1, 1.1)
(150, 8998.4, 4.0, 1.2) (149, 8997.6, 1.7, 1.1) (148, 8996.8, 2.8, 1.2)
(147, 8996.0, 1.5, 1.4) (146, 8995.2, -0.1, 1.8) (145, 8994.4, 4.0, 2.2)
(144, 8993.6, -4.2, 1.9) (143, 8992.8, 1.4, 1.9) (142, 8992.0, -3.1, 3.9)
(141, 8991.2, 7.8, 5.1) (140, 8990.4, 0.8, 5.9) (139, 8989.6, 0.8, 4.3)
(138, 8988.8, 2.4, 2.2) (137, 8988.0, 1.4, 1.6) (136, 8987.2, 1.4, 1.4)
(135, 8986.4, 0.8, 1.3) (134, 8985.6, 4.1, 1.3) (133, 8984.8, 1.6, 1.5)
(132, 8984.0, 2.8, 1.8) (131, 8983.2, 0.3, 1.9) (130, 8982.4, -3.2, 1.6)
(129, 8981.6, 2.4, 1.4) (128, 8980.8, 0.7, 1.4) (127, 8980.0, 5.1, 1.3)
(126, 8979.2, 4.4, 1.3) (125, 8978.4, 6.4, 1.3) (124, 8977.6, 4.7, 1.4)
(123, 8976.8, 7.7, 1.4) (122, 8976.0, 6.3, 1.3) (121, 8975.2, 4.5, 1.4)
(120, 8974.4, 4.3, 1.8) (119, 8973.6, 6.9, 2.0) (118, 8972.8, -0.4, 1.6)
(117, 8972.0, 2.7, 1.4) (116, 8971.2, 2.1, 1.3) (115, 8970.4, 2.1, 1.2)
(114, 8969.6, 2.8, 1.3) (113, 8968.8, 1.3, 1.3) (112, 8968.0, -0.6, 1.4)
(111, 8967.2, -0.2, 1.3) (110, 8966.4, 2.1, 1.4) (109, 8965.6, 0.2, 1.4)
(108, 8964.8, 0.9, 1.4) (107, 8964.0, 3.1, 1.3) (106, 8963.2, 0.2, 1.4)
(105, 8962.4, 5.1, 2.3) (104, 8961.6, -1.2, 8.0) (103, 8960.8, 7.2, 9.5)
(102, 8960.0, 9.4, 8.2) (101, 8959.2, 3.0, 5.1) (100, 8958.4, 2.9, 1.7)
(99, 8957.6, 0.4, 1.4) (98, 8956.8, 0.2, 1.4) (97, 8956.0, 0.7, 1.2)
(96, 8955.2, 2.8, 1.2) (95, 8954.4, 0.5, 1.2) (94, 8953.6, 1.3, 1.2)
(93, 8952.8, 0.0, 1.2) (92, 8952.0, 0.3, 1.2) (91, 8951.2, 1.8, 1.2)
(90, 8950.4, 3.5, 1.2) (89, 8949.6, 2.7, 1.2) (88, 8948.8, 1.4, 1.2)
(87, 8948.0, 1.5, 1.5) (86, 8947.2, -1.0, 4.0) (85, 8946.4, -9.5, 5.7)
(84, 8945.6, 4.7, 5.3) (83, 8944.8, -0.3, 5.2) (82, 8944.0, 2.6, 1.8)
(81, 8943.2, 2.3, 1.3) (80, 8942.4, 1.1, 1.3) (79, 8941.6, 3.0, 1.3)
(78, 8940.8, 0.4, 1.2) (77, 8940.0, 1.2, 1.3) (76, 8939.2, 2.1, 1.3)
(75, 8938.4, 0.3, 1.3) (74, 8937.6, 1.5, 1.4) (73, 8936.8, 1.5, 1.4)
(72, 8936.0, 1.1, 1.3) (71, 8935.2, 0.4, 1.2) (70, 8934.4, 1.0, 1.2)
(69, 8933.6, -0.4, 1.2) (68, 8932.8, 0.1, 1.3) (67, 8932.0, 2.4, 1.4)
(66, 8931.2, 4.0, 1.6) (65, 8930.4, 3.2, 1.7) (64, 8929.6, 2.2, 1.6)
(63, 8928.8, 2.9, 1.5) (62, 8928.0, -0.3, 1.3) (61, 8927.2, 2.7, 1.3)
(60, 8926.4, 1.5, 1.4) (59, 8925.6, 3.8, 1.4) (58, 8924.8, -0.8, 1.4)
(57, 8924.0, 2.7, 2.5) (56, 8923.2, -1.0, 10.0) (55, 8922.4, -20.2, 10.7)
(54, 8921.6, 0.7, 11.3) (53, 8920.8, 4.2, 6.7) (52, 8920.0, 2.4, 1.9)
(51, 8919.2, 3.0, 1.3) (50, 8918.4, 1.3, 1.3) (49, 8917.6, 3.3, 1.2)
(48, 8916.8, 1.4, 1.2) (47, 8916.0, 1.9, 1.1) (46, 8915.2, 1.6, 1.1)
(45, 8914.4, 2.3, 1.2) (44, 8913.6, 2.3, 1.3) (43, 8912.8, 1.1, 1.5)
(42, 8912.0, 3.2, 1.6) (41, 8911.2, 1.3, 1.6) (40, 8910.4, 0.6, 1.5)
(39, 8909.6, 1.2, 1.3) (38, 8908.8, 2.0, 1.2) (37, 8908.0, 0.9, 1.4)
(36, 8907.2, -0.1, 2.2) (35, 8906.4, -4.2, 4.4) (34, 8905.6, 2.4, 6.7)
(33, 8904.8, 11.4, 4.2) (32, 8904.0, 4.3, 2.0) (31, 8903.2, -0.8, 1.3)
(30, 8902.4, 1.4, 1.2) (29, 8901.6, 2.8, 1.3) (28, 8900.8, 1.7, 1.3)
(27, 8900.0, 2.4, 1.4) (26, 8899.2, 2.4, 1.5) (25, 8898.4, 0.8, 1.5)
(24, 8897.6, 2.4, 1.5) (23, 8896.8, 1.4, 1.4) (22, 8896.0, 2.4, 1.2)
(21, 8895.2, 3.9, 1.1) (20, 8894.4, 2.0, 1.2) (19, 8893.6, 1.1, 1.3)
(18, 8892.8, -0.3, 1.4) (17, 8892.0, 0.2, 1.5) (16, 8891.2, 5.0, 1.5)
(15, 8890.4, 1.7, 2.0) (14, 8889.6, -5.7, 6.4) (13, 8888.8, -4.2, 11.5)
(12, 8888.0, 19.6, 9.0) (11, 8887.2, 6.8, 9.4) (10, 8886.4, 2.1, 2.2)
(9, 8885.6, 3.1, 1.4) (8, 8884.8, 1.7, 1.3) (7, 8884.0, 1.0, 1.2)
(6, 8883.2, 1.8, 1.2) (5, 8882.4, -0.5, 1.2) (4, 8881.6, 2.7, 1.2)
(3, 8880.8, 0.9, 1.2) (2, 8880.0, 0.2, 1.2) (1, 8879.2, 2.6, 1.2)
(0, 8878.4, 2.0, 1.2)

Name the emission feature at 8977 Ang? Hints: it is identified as H-beta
